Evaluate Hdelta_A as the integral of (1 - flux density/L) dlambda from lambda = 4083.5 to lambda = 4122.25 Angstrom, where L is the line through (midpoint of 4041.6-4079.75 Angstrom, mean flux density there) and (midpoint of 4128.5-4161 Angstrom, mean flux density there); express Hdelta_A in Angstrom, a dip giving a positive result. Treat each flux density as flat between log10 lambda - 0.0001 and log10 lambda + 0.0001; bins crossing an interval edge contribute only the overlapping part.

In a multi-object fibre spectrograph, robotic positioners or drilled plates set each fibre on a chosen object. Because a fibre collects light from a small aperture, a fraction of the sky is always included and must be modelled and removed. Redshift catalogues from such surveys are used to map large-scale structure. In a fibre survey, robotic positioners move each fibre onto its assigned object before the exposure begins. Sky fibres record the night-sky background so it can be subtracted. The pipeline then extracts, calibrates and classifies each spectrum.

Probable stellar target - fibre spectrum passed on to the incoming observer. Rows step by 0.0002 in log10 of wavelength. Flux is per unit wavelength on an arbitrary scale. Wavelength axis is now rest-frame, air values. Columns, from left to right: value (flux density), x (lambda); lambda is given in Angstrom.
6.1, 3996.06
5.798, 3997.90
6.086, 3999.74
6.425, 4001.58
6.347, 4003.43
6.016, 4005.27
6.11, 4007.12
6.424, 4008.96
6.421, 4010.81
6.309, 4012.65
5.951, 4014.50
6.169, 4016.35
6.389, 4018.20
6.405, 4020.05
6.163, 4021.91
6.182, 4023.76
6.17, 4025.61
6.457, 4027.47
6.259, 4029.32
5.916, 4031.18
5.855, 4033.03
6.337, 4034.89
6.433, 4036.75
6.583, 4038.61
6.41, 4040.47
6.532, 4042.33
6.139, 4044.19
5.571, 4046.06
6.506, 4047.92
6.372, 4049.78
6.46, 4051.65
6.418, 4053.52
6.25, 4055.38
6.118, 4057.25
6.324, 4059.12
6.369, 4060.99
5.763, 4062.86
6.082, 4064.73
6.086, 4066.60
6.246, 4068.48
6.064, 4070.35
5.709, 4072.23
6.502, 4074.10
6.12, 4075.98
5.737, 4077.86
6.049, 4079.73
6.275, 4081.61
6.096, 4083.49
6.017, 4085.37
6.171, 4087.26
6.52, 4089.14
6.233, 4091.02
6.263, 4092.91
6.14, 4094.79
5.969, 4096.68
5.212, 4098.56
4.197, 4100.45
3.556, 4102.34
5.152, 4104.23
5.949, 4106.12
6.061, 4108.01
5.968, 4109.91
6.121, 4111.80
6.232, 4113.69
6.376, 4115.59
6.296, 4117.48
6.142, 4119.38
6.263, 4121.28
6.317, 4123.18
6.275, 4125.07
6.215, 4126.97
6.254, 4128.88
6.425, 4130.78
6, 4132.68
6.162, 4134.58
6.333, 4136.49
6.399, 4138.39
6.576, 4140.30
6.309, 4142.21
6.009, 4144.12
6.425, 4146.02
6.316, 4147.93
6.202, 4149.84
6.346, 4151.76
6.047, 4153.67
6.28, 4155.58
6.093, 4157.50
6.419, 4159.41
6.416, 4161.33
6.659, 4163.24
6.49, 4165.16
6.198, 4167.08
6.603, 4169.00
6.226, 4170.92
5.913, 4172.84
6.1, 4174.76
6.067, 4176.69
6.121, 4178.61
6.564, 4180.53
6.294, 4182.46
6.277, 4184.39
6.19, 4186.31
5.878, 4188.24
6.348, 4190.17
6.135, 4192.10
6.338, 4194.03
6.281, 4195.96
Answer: 2.31 Angstrom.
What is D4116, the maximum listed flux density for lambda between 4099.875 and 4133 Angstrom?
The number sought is 6.425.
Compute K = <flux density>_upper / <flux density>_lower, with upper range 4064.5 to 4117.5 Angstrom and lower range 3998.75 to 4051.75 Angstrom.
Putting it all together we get 0.94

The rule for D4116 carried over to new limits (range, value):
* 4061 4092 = 6.52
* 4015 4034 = 6.457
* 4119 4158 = 6.576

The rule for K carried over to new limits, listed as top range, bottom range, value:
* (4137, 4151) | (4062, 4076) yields 1.04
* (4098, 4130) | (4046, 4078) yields 0.94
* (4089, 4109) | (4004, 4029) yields 0.89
